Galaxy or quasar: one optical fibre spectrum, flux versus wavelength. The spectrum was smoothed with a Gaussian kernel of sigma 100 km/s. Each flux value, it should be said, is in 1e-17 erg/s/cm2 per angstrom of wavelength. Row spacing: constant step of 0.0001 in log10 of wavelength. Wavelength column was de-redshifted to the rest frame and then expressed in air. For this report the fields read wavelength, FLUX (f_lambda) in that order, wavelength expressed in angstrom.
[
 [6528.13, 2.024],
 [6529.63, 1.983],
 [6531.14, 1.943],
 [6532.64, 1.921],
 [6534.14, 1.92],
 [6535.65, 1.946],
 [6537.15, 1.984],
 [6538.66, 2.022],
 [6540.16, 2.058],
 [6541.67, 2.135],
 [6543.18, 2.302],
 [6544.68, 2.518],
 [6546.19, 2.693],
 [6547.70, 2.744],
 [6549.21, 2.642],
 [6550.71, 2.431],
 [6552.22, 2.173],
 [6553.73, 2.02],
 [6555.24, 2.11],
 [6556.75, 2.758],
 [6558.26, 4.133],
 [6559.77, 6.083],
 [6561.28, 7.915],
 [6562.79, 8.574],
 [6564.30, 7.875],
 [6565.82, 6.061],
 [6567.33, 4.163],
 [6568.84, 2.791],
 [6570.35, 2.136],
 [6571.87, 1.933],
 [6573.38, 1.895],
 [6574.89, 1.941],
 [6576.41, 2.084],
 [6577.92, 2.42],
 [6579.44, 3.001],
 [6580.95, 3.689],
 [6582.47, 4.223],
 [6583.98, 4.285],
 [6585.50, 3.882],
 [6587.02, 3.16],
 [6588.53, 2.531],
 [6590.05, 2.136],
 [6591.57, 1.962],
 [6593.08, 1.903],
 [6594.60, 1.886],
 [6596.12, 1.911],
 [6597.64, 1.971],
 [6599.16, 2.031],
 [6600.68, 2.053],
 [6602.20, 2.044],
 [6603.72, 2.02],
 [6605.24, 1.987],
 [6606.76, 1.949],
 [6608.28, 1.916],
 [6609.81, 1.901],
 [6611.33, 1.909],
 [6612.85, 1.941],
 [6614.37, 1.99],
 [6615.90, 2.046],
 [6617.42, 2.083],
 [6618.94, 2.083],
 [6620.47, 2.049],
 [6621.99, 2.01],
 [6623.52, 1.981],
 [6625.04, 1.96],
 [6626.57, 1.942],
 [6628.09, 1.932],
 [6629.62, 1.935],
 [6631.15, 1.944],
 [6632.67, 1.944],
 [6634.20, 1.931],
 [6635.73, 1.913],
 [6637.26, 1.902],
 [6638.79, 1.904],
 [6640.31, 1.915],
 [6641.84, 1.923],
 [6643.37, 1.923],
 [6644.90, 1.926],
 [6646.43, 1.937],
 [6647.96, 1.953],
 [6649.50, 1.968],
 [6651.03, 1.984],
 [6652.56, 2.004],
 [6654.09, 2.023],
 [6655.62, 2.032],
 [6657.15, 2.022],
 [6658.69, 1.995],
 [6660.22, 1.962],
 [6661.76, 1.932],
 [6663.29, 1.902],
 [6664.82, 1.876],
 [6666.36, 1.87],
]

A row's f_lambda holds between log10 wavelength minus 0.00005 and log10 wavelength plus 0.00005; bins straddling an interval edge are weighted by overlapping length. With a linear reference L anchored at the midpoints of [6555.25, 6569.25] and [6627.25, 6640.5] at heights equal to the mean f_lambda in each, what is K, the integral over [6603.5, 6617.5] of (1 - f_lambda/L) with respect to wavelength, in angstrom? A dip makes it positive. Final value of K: 5.03 angstrom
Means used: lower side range 5.48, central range 1.97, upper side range 1.93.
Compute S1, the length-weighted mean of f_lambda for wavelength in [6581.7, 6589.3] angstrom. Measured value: 3.61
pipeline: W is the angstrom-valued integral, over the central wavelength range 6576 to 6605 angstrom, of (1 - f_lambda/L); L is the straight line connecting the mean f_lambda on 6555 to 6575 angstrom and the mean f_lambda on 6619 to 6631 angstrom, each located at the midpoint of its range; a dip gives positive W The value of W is 7.2 angstrom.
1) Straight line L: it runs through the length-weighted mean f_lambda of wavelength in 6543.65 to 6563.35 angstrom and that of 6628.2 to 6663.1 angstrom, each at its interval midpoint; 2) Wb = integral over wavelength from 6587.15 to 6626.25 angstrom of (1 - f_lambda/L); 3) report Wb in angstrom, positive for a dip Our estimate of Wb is 9.4 angstrom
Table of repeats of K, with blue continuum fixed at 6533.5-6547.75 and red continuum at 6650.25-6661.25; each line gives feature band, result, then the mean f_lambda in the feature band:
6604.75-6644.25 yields 1.92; 1.96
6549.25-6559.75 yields -3.22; 2.85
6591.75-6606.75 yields 0.90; 1.98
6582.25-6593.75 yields -4.53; 2.96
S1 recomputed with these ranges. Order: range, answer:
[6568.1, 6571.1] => 2.46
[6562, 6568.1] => 6.66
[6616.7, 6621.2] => 2.07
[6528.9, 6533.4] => 1.95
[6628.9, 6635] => 1.94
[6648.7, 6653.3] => 1.98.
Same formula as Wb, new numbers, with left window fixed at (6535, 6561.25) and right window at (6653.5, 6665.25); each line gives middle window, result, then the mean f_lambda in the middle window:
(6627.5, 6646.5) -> 1.9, 1.92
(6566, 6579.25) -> 0.0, 2.6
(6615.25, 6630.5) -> 1.6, 2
